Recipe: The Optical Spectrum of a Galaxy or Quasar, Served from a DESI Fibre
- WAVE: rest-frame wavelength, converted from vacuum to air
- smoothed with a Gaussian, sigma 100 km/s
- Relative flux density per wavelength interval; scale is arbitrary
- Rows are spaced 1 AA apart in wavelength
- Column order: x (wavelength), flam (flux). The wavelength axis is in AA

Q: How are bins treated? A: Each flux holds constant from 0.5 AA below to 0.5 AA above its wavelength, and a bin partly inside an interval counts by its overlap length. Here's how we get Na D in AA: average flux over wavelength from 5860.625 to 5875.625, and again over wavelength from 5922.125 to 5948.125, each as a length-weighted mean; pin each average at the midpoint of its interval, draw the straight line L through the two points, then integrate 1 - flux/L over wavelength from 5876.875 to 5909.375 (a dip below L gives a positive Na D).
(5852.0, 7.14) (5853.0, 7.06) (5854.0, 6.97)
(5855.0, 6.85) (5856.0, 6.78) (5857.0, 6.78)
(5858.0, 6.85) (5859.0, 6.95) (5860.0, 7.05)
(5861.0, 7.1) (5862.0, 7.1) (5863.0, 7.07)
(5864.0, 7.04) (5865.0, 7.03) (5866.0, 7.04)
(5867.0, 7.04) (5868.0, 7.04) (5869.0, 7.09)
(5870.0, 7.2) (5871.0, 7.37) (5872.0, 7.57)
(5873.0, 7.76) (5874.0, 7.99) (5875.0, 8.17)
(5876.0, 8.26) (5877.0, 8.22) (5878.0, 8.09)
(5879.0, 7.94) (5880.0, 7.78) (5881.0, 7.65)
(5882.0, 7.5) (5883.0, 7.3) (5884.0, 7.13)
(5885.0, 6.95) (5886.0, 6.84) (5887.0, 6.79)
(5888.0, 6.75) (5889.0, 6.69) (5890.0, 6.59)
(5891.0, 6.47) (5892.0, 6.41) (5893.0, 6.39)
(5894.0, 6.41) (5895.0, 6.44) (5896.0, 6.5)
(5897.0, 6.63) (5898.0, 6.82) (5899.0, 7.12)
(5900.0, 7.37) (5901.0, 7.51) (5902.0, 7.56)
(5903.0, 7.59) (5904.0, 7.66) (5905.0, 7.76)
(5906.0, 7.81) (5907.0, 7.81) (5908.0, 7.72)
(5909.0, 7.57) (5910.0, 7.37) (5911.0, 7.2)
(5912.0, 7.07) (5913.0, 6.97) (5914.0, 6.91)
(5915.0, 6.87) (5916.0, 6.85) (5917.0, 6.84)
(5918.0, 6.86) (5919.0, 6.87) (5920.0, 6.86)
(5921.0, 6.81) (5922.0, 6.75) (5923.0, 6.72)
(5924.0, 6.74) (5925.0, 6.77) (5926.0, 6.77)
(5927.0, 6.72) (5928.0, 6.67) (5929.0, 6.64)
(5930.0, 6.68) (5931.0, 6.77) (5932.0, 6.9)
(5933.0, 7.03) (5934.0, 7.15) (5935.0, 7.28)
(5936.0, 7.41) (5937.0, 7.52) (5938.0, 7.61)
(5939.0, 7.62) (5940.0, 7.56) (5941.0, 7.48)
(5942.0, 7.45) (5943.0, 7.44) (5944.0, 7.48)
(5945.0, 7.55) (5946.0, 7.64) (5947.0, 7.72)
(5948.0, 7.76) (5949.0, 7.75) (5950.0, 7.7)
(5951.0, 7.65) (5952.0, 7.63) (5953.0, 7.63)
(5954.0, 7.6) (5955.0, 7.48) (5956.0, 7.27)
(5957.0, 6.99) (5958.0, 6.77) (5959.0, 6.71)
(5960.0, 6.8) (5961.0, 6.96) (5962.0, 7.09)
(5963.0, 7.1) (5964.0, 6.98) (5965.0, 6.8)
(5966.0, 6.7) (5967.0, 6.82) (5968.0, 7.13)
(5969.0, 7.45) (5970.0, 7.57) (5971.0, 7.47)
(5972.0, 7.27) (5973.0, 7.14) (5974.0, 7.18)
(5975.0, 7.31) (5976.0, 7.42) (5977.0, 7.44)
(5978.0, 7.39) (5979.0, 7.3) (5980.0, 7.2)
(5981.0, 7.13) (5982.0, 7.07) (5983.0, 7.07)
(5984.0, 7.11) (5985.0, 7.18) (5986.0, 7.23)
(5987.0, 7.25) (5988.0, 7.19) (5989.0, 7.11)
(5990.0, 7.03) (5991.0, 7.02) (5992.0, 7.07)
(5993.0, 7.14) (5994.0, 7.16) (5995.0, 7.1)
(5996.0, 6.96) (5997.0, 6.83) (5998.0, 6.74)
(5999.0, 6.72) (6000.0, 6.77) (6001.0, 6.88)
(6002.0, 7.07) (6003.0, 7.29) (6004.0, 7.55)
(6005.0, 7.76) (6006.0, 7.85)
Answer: 0.33 AA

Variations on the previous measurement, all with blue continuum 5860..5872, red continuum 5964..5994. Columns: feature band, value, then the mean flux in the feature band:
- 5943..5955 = -0.8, 7.63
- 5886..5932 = 1.2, 6.96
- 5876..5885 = -0.7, 7.69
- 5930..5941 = -0.2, 7.27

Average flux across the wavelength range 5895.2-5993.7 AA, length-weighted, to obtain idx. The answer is 7.19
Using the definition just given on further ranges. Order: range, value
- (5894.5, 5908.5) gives 7.31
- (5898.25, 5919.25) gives 7.3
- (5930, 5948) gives 7.38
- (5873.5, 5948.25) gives 7.19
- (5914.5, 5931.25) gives 6.78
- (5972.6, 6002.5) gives 7.11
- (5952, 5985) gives 7.17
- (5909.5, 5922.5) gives 6.94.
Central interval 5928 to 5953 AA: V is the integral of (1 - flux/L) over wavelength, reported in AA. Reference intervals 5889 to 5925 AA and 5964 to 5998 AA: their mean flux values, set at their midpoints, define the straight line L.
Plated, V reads -1.1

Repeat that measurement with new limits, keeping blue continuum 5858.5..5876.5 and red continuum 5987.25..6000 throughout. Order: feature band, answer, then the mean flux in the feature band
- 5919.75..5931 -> 0.7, 6.74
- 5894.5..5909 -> -0.2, 7.32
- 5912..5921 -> 0.4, 6.89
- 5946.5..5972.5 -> -0.6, 7.26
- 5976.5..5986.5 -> -0.3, 7.21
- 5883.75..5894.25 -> 0.9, 6.67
